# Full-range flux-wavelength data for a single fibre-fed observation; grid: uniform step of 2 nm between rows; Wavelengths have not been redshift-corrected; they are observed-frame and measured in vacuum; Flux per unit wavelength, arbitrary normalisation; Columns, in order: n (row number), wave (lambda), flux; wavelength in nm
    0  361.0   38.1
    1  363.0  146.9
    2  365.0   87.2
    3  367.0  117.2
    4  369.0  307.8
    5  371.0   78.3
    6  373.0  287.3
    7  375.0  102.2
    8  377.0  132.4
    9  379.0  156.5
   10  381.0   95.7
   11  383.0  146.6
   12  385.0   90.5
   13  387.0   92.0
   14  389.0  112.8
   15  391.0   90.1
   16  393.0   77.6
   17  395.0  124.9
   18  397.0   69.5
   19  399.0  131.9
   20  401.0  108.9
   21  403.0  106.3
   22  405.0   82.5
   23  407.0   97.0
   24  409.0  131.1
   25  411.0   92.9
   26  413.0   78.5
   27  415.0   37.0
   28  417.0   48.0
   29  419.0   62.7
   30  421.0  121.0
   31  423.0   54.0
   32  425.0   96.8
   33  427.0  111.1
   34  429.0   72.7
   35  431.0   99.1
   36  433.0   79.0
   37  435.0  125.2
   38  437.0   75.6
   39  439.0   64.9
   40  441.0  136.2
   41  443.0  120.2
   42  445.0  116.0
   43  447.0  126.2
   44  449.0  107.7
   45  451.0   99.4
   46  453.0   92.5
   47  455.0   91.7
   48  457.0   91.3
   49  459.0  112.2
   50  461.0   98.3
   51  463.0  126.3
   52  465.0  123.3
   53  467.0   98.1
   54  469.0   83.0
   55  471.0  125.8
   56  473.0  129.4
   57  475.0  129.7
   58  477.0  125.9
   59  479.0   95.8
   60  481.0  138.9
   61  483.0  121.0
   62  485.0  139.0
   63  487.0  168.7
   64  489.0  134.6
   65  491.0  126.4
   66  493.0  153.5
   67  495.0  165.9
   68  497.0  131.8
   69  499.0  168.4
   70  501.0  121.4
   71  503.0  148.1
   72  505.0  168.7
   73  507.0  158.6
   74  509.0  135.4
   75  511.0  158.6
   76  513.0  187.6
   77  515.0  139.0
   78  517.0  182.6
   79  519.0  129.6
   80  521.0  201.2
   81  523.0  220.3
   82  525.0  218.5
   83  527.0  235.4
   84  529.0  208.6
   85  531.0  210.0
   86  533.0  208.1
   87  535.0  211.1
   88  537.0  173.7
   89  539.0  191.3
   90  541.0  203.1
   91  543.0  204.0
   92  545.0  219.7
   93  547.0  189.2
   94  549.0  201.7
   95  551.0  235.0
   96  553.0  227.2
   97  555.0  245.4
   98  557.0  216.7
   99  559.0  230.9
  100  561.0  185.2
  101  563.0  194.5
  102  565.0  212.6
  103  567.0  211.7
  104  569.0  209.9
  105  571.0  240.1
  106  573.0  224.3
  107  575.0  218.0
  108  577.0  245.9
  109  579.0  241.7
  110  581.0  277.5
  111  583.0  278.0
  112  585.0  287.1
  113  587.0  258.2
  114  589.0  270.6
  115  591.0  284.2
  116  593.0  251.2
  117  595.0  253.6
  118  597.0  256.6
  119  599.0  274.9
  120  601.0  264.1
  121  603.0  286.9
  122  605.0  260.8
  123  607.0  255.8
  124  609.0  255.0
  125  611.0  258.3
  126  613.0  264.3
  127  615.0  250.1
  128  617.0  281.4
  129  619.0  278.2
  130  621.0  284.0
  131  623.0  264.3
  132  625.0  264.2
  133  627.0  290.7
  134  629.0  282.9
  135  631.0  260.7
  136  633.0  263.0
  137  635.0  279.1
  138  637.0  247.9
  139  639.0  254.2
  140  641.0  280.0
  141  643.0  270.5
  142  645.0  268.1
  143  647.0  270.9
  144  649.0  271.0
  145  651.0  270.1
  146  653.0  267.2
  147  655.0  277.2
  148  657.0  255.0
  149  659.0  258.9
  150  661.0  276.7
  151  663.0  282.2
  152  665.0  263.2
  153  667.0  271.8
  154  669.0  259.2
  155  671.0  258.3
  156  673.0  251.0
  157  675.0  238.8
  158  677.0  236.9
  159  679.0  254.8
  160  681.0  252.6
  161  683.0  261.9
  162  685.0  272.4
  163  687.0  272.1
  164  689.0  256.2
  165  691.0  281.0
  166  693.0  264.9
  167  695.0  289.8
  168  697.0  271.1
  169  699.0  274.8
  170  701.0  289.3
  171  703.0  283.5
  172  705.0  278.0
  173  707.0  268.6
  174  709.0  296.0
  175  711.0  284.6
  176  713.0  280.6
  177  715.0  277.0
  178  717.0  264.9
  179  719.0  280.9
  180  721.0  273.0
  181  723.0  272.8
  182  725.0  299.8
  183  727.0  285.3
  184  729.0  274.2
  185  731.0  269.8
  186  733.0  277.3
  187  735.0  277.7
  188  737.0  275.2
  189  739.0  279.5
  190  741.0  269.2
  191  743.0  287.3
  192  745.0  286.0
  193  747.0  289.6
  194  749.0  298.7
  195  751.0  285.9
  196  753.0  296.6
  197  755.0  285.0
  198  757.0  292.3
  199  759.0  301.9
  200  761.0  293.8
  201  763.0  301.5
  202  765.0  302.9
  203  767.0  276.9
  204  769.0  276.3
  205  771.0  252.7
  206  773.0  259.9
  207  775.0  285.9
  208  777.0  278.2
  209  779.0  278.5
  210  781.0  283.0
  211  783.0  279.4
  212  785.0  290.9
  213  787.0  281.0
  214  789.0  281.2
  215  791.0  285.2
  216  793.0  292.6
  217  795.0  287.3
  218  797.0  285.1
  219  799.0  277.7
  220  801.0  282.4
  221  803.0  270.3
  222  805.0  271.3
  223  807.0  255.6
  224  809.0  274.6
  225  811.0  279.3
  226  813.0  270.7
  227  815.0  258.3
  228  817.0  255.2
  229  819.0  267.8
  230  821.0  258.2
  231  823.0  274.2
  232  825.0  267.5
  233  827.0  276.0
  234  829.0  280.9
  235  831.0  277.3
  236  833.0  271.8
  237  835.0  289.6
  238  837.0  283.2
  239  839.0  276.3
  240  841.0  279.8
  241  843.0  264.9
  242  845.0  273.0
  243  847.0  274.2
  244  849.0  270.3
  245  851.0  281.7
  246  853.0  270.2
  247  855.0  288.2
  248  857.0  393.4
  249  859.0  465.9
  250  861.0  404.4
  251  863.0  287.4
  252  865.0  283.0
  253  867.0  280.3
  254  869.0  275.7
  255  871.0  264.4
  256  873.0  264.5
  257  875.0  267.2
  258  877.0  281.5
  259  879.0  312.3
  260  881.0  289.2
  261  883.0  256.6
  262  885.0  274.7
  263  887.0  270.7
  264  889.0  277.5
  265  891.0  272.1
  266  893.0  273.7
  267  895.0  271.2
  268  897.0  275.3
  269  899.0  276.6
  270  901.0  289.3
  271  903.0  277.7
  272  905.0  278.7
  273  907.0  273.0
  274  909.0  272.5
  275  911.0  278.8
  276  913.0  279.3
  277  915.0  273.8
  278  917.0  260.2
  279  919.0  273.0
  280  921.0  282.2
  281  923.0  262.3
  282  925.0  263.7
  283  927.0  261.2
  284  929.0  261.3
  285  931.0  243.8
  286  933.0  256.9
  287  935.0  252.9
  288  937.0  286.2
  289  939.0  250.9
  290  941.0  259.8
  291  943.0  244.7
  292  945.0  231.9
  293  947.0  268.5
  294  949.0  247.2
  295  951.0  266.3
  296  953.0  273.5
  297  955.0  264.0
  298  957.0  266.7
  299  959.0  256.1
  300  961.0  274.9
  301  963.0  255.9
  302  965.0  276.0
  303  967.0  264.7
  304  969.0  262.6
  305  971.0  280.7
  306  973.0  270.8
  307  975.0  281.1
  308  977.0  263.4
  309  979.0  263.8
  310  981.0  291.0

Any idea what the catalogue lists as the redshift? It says 0.31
